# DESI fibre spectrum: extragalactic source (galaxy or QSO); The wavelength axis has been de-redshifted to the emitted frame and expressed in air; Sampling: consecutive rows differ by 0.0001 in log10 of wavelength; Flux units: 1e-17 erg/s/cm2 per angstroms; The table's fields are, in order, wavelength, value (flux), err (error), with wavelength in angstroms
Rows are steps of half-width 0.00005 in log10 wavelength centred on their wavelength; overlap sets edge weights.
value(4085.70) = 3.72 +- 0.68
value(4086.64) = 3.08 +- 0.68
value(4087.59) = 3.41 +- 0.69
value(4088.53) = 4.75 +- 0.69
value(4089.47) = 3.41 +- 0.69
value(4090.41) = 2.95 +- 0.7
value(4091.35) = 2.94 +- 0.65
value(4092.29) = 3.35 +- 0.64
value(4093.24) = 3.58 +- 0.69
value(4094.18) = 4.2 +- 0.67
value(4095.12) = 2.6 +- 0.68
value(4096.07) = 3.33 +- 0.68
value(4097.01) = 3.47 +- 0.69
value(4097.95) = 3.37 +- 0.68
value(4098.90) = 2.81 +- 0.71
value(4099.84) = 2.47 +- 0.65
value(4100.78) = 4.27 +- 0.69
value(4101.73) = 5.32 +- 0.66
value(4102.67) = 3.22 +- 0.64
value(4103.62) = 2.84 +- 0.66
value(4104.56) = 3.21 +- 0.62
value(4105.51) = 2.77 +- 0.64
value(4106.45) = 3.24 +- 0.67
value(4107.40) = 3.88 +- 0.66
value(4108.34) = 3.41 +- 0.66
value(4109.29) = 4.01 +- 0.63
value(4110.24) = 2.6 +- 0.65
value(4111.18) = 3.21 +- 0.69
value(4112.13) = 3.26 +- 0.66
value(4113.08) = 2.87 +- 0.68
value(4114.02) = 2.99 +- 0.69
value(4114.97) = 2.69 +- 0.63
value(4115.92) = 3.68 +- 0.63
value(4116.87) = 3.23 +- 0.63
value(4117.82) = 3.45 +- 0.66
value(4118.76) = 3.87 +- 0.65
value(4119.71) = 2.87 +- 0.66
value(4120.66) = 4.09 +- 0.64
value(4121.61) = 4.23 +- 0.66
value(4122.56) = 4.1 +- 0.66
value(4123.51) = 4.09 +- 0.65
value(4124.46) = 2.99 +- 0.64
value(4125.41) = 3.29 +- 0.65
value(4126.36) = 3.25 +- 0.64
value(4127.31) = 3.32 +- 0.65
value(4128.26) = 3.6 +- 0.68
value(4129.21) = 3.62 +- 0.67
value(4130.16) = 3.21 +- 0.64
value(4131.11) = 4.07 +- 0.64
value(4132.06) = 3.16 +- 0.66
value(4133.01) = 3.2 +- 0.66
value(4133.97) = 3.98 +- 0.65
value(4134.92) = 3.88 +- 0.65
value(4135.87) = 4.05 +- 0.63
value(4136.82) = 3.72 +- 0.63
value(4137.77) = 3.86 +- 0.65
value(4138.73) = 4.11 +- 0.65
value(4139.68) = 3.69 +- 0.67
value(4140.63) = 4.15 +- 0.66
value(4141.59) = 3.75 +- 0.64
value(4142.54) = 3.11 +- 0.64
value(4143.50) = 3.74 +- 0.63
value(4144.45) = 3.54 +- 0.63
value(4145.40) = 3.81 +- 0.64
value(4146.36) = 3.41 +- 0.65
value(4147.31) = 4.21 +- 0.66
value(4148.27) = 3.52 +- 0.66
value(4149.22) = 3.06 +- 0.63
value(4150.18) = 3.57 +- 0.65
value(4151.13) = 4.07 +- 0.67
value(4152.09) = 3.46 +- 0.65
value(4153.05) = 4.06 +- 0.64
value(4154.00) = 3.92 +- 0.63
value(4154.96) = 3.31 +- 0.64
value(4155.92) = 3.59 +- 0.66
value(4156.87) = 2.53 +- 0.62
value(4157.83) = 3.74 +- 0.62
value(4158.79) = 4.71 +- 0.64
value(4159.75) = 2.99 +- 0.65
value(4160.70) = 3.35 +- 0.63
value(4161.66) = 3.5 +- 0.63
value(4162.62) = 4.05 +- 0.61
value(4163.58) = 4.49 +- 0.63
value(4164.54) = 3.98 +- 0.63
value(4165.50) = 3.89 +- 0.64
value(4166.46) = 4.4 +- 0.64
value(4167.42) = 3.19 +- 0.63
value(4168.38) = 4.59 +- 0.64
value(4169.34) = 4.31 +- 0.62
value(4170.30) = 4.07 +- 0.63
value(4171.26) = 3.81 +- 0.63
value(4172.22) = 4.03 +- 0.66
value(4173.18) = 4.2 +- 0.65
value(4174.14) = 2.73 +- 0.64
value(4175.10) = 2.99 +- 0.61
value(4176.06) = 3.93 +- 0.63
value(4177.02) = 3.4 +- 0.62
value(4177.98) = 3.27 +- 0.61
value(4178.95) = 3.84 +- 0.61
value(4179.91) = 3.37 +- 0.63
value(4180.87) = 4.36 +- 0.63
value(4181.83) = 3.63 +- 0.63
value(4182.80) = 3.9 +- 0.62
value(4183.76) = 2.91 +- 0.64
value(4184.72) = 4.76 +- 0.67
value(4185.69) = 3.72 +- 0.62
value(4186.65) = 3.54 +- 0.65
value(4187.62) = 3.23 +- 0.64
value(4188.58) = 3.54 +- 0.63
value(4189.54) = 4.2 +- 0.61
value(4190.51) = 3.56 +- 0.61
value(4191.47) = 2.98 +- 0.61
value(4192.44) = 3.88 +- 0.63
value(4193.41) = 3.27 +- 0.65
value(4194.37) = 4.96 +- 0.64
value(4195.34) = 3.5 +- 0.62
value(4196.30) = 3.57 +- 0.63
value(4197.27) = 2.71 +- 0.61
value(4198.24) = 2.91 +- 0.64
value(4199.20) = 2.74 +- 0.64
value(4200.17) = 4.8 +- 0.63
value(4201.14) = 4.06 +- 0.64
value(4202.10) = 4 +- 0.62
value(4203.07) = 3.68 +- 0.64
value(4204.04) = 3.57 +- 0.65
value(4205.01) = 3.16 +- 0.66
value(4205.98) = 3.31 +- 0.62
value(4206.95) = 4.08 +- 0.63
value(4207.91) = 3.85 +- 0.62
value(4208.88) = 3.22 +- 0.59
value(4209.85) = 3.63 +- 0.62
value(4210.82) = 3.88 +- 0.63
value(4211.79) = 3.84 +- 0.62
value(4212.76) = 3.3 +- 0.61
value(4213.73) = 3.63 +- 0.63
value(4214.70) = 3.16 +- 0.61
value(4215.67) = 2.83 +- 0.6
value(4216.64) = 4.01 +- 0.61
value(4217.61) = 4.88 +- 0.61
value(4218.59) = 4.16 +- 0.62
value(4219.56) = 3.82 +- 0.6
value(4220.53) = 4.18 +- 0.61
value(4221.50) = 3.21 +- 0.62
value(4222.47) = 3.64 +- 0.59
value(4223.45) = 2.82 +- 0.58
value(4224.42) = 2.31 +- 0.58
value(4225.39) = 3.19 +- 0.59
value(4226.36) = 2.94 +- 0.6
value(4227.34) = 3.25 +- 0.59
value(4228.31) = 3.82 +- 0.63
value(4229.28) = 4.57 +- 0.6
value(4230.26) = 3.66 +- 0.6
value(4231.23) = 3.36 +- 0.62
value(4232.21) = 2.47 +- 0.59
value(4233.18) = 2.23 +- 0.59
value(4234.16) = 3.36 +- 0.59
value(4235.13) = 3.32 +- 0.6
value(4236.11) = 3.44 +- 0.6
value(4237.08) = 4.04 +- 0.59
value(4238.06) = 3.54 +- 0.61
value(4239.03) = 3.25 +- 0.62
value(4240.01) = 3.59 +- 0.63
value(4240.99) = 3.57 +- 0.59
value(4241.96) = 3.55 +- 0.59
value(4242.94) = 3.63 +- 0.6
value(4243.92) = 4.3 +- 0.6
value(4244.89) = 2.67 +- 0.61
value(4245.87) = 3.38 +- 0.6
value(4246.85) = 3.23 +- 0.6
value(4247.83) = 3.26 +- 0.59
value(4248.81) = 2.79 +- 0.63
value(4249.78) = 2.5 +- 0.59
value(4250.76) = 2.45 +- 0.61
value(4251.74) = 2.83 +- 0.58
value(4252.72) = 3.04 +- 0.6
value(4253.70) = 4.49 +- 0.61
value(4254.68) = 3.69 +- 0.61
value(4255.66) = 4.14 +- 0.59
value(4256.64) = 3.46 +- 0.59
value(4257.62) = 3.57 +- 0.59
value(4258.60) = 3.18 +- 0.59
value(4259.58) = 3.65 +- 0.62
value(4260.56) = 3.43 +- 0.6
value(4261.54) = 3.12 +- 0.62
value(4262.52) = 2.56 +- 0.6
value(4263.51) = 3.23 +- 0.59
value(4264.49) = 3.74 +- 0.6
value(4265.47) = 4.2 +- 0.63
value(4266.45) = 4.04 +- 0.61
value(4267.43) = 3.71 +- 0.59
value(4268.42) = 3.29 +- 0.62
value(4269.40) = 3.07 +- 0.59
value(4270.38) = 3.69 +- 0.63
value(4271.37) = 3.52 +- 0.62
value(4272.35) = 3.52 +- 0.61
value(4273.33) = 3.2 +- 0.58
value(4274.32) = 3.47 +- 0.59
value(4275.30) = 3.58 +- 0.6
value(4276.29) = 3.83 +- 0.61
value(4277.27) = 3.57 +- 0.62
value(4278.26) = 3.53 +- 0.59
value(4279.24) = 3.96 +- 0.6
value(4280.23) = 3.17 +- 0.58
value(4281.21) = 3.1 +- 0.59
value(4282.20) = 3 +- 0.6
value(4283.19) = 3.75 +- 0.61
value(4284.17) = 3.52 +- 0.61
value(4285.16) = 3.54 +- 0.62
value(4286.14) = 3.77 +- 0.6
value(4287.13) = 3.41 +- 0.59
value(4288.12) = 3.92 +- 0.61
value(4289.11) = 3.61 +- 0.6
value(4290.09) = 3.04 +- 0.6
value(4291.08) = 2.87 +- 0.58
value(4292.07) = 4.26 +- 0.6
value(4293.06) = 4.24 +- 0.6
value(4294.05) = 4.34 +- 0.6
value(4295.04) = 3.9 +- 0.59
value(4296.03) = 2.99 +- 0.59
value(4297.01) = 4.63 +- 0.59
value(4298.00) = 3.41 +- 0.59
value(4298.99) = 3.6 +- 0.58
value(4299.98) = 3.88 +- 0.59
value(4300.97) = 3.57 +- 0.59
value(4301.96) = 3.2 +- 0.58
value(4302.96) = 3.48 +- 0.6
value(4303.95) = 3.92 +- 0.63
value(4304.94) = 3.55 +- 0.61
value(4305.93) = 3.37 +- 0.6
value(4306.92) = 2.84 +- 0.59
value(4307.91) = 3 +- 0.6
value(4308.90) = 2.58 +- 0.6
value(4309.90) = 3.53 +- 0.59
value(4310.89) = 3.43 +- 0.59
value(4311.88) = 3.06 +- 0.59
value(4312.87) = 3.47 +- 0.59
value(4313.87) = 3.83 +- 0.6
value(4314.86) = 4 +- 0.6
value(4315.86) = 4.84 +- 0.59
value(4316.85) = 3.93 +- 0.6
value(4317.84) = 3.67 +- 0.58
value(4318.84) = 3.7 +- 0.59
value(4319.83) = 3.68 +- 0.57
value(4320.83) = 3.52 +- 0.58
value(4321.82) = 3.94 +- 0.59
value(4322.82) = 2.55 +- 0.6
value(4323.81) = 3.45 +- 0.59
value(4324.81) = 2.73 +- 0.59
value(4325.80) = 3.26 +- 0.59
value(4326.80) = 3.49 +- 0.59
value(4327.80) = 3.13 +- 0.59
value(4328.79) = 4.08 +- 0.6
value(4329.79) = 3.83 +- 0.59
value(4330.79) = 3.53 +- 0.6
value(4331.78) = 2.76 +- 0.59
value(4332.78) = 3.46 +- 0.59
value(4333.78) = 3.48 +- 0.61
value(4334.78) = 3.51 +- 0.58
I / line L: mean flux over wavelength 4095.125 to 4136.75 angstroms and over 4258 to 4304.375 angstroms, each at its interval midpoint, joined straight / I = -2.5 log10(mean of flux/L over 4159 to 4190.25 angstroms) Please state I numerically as -0.08 mag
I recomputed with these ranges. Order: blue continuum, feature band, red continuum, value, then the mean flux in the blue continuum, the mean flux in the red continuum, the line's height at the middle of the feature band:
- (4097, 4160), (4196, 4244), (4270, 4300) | 0.02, 3.54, 3.6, 3.58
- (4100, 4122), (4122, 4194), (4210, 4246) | -0.07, 3.43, 3.48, 3.45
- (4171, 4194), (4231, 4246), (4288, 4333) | 0.07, 3.63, 3.54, 3.59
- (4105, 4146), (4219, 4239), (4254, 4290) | 0.05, 3.53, 3.52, 3.52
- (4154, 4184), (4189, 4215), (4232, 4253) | -0.04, 3.72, 3.21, 3.49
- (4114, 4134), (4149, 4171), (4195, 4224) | -0.07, 3.5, 3.6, 3.54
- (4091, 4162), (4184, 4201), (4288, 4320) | -0.03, 3.52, 3.61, 3.55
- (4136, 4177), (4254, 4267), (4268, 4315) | 0.00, 3.74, 3.52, 3.57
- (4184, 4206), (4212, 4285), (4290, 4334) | 0.05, 3.64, 3.54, 3.59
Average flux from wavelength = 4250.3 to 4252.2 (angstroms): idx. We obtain 2.64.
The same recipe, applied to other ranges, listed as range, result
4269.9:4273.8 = 3.48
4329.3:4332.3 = 3.37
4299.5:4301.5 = 3.72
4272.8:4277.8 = 3.53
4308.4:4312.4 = 3.15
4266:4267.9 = 3.88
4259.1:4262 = 3.4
